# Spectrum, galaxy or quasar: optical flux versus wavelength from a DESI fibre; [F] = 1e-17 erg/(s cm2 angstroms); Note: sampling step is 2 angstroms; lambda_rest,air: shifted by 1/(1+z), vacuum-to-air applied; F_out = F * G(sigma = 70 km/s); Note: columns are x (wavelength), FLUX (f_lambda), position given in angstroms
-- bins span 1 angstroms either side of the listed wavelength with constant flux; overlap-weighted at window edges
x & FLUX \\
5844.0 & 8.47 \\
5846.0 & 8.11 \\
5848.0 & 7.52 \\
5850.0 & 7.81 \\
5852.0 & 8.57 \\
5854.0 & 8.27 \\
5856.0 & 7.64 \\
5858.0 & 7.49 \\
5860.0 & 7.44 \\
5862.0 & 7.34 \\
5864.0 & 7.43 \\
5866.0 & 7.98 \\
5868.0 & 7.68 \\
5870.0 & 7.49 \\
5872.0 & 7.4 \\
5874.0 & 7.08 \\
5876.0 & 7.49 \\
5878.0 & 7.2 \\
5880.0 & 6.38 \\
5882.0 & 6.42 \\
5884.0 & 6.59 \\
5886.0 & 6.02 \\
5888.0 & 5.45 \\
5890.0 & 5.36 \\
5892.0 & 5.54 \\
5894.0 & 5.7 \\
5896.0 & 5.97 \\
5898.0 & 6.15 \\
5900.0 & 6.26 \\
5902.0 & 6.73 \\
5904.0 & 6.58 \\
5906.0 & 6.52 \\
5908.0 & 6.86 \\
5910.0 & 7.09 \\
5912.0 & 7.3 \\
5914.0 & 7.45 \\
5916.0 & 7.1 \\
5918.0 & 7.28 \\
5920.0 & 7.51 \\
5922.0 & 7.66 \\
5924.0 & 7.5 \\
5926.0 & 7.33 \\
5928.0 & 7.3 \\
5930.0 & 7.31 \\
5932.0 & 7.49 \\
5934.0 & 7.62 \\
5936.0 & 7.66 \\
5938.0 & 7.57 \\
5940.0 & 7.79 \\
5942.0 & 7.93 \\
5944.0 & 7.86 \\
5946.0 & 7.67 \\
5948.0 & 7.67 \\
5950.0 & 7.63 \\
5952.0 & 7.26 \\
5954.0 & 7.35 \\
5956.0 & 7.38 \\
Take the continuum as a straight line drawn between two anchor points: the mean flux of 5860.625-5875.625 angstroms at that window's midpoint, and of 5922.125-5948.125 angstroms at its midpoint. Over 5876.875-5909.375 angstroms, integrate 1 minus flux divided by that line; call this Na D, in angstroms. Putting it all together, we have 5.5 angstroms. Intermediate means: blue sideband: 7.48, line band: 6.25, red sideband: 7.59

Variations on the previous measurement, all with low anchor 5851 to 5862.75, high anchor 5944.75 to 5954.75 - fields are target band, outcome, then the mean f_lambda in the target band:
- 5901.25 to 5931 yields 1.8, 7.17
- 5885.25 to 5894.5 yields 2.5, 5.6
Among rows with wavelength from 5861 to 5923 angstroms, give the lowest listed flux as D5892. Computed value 5.36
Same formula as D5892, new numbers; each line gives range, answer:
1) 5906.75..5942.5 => 6.86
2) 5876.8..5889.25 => 5.45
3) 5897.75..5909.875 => 6.15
